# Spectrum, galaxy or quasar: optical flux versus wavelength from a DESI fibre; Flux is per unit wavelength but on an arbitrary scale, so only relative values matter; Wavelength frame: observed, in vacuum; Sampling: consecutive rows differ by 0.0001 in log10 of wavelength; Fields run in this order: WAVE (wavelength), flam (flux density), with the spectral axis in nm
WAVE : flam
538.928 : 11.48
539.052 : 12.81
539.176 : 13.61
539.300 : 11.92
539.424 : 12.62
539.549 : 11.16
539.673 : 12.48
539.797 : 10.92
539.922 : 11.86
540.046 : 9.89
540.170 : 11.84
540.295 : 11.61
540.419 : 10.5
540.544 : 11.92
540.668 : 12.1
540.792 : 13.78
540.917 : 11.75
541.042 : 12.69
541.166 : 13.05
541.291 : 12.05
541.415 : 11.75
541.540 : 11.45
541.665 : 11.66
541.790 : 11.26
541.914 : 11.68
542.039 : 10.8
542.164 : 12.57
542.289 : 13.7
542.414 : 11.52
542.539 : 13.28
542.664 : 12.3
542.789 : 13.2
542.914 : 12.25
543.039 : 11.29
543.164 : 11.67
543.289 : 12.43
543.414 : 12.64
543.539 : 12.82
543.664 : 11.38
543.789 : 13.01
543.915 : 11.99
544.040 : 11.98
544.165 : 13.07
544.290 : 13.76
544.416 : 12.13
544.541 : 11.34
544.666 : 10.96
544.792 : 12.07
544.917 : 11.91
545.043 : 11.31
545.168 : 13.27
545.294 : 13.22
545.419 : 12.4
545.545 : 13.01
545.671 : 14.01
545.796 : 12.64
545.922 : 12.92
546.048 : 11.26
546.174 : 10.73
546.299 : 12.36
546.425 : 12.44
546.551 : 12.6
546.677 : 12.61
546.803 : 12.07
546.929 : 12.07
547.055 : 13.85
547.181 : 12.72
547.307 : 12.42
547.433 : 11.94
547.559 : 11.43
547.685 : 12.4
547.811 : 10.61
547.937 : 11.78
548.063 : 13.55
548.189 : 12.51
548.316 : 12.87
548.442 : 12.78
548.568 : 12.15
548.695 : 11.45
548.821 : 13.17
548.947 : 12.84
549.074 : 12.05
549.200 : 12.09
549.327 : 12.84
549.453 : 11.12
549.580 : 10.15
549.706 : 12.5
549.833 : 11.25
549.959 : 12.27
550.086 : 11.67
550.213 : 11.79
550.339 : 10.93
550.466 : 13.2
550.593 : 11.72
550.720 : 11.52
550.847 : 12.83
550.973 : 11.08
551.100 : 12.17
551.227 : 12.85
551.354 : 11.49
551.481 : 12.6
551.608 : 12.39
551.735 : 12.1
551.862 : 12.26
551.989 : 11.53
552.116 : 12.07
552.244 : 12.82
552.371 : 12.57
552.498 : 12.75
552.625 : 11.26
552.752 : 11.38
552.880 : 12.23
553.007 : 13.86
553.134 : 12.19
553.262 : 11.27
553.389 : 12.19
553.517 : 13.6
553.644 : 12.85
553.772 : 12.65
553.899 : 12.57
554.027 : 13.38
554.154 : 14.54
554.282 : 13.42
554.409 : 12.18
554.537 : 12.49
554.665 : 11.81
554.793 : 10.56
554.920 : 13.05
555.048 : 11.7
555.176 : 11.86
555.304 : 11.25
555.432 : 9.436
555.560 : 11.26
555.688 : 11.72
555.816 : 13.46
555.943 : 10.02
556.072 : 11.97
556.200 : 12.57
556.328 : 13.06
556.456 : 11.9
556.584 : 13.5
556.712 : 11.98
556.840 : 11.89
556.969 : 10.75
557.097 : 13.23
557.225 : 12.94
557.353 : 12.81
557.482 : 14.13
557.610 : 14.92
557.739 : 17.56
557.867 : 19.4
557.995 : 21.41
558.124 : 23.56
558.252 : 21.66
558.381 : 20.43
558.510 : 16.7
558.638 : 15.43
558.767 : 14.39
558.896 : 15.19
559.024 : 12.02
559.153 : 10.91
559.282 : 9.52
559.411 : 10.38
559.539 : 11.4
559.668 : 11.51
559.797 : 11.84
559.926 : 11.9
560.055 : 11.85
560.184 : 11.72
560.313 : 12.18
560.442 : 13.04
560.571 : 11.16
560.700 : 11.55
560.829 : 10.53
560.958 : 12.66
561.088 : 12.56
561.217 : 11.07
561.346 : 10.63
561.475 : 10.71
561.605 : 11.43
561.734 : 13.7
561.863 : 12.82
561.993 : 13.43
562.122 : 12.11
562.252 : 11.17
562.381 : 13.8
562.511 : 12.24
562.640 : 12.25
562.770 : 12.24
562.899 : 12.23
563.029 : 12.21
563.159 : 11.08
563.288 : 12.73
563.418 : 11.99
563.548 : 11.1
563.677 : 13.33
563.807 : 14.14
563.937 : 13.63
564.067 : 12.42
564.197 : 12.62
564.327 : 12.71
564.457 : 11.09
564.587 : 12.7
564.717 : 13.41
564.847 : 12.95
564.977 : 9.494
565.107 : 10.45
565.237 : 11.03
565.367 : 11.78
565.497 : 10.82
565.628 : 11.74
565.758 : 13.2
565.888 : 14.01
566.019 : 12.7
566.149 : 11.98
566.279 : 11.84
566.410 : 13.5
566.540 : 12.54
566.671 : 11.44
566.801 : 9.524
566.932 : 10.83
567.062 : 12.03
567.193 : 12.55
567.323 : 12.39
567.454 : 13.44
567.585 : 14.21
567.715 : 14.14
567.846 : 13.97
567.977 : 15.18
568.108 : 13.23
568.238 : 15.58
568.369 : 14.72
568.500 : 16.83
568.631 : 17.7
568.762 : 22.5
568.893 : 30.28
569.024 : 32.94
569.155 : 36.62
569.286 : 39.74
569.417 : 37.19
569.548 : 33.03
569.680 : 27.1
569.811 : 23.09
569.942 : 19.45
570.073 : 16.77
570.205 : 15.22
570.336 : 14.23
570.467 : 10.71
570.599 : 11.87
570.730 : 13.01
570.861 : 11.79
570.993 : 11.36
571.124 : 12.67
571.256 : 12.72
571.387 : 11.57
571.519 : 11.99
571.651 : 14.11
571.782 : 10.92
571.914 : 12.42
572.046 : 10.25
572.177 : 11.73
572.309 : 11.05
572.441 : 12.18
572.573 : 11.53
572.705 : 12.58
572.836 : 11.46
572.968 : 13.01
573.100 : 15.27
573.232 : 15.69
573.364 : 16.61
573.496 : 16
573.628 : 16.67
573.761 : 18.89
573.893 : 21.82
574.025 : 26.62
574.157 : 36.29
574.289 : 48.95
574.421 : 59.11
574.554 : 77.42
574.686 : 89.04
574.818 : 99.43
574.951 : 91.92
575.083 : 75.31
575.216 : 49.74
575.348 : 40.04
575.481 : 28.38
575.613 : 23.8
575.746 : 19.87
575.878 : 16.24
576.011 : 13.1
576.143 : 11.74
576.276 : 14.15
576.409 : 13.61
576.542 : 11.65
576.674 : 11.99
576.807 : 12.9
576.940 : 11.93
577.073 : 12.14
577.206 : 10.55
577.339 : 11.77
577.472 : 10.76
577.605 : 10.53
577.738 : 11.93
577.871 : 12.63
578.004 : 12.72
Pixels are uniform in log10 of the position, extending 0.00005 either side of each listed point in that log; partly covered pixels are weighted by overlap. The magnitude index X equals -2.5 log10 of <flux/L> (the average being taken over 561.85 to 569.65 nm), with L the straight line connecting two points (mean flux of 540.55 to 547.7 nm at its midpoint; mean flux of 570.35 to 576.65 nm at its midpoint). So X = 0.42 mag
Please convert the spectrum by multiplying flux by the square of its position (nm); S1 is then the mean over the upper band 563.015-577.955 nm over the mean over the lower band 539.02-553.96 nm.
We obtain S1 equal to 1.8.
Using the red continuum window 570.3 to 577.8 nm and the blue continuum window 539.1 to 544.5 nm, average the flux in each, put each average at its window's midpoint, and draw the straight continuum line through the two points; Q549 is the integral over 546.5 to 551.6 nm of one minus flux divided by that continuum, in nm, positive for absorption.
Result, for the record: 0.86 nm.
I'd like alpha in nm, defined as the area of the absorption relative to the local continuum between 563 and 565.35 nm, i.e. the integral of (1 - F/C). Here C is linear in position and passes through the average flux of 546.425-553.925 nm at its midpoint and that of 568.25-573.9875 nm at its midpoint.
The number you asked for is 0.54 nm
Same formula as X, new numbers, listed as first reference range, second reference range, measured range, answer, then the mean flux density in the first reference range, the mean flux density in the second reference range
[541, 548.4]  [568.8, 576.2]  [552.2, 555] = 0.32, 12.3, 26.7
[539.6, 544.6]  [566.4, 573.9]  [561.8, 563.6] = 0.24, 12.1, 16.4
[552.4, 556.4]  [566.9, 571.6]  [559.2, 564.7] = 0.26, 12.2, 18.2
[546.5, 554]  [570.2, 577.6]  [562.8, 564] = 0.43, 12.2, 23.5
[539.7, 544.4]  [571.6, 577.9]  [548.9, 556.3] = 0.33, 12.1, 25.4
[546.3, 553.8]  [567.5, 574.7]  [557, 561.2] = 0.14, 12.2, 21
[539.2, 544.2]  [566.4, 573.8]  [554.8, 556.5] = 0.20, 12.1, 16.3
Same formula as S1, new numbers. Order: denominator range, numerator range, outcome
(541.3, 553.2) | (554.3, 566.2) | 1.10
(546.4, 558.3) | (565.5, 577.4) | 1.82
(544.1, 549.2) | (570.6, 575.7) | 2.52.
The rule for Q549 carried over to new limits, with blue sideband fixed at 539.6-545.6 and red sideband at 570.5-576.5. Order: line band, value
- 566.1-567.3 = 0.586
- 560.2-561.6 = 0.605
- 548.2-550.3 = 0.426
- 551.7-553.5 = 0.481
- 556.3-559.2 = 0.576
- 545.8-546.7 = 0.107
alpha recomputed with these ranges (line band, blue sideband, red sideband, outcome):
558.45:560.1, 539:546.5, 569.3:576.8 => 0.57 nm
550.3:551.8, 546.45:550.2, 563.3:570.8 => 0.08 nm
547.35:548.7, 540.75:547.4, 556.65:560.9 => 0.06 nm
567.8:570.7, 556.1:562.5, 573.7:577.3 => 0.53 nm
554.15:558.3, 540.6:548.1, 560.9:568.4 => -0.39 nm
